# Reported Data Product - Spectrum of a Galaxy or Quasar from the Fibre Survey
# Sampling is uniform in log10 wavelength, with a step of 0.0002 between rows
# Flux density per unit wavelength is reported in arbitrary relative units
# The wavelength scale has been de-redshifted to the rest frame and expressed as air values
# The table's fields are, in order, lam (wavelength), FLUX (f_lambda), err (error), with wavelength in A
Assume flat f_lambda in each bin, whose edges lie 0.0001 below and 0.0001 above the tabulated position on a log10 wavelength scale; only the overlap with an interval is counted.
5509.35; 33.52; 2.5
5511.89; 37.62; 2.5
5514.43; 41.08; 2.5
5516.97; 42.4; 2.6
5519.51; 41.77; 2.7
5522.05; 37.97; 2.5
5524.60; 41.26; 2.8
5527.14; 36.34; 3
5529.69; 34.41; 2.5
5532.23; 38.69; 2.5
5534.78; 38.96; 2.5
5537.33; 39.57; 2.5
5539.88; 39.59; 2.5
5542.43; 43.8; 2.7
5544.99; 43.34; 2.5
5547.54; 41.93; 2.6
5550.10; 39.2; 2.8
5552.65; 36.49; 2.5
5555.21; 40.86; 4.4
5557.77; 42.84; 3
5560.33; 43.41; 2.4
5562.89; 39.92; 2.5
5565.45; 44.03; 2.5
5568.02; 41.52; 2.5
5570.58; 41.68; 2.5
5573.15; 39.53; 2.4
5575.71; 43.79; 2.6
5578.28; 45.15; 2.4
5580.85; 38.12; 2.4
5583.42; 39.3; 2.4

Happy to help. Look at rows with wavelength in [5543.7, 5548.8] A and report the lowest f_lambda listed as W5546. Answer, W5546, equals 41.93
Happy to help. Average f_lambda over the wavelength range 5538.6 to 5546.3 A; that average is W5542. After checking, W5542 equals 42.2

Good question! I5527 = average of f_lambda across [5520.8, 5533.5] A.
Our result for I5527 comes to 37.7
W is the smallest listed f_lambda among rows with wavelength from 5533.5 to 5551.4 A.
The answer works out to 38.96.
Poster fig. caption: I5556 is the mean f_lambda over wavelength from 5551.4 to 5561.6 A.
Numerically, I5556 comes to 40.9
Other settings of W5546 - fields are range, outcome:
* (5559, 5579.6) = 39.53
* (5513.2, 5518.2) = 41.08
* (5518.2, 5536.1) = 34.41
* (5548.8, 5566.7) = 36.49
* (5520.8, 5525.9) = 37.97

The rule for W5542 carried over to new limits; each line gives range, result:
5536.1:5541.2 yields 39.6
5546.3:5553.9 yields 39.2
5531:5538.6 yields 39.1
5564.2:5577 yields 42.1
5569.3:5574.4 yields 40.6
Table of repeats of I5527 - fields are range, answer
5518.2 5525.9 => 40.3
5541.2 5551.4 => 42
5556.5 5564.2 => 42.1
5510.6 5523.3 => 40.2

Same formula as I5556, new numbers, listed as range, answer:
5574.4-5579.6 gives 44.4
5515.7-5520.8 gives 42.1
